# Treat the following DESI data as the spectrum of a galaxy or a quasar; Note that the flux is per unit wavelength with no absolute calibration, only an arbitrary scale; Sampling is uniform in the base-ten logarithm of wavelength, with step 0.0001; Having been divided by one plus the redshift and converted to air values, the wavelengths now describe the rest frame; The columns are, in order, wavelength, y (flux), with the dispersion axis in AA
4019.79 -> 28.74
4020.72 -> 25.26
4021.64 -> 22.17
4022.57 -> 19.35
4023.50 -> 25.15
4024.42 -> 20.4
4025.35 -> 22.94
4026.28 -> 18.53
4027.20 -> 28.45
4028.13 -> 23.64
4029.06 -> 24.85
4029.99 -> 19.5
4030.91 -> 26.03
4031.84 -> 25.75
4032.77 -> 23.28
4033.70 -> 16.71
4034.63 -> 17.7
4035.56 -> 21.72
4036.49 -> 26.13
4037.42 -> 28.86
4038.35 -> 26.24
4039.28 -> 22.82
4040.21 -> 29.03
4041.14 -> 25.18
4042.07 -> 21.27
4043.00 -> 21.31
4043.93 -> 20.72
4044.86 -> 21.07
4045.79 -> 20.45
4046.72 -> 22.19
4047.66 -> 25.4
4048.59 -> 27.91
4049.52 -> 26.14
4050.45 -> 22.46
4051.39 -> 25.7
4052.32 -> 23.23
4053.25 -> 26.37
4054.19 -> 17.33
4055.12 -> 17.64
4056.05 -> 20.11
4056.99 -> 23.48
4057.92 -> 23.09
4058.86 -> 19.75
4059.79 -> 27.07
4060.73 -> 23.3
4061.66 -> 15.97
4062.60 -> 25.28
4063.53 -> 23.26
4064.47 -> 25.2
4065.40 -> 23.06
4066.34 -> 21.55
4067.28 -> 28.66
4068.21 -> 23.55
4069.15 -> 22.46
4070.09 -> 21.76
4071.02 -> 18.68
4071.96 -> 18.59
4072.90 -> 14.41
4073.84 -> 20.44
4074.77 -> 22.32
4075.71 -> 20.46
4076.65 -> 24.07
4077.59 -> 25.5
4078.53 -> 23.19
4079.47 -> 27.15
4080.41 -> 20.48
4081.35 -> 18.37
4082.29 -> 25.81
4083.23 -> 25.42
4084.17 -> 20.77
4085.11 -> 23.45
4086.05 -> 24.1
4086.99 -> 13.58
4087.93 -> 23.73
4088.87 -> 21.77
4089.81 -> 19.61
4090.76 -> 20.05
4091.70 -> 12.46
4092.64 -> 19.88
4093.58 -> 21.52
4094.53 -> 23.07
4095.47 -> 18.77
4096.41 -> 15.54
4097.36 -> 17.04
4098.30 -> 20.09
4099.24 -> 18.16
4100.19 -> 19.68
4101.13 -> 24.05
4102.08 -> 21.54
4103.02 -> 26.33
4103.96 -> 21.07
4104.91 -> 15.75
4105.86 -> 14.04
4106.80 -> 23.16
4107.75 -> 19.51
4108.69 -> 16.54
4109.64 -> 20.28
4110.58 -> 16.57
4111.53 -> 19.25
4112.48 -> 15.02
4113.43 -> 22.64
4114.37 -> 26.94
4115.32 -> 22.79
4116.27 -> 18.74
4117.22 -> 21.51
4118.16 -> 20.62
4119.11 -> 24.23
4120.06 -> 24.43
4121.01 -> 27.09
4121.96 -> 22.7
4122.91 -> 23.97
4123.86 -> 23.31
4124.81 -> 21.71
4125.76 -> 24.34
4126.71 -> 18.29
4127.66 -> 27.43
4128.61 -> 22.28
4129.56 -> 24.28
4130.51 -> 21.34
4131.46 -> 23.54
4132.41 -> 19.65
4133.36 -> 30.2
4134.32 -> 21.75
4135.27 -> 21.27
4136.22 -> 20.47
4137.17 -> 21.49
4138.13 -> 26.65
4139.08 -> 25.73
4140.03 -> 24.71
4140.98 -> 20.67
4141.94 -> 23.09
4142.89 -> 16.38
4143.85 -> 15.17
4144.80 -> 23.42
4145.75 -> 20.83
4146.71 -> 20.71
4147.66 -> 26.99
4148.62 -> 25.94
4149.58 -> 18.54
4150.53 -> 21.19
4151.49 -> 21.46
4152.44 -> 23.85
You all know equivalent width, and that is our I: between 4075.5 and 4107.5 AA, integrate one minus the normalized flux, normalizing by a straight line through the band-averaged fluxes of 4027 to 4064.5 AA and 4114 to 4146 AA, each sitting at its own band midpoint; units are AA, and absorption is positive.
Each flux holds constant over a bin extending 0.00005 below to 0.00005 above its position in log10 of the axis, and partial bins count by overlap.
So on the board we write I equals 2.8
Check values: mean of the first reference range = 23.1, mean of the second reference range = 22.7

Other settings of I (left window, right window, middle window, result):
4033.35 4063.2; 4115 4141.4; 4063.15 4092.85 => 1.6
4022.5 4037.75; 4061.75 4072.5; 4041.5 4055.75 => 0.1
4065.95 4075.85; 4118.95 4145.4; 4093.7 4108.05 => 1.4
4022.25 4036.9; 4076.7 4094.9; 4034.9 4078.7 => -1.5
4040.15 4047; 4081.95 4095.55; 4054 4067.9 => -0.4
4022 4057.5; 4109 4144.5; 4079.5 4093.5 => 1.0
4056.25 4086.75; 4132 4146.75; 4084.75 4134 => 2.5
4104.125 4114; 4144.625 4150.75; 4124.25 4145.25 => -1.3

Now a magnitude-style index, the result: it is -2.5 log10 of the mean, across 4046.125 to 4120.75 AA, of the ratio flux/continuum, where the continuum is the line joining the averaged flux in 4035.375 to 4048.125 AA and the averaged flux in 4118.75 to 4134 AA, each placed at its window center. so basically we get 0.11 mag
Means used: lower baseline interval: 23.8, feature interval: 21.5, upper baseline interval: 23.6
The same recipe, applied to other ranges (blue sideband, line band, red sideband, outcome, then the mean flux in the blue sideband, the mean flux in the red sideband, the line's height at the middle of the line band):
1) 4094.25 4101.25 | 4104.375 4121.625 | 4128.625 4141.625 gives 0.020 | 19.2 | 23.2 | 20.8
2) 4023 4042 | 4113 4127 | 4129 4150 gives -0.016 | 23.6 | 22.4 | 22.6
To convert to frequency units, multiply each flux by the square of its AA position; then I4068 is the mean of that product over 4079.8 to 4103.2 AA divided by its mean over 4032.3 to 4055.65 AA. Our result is 0.9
